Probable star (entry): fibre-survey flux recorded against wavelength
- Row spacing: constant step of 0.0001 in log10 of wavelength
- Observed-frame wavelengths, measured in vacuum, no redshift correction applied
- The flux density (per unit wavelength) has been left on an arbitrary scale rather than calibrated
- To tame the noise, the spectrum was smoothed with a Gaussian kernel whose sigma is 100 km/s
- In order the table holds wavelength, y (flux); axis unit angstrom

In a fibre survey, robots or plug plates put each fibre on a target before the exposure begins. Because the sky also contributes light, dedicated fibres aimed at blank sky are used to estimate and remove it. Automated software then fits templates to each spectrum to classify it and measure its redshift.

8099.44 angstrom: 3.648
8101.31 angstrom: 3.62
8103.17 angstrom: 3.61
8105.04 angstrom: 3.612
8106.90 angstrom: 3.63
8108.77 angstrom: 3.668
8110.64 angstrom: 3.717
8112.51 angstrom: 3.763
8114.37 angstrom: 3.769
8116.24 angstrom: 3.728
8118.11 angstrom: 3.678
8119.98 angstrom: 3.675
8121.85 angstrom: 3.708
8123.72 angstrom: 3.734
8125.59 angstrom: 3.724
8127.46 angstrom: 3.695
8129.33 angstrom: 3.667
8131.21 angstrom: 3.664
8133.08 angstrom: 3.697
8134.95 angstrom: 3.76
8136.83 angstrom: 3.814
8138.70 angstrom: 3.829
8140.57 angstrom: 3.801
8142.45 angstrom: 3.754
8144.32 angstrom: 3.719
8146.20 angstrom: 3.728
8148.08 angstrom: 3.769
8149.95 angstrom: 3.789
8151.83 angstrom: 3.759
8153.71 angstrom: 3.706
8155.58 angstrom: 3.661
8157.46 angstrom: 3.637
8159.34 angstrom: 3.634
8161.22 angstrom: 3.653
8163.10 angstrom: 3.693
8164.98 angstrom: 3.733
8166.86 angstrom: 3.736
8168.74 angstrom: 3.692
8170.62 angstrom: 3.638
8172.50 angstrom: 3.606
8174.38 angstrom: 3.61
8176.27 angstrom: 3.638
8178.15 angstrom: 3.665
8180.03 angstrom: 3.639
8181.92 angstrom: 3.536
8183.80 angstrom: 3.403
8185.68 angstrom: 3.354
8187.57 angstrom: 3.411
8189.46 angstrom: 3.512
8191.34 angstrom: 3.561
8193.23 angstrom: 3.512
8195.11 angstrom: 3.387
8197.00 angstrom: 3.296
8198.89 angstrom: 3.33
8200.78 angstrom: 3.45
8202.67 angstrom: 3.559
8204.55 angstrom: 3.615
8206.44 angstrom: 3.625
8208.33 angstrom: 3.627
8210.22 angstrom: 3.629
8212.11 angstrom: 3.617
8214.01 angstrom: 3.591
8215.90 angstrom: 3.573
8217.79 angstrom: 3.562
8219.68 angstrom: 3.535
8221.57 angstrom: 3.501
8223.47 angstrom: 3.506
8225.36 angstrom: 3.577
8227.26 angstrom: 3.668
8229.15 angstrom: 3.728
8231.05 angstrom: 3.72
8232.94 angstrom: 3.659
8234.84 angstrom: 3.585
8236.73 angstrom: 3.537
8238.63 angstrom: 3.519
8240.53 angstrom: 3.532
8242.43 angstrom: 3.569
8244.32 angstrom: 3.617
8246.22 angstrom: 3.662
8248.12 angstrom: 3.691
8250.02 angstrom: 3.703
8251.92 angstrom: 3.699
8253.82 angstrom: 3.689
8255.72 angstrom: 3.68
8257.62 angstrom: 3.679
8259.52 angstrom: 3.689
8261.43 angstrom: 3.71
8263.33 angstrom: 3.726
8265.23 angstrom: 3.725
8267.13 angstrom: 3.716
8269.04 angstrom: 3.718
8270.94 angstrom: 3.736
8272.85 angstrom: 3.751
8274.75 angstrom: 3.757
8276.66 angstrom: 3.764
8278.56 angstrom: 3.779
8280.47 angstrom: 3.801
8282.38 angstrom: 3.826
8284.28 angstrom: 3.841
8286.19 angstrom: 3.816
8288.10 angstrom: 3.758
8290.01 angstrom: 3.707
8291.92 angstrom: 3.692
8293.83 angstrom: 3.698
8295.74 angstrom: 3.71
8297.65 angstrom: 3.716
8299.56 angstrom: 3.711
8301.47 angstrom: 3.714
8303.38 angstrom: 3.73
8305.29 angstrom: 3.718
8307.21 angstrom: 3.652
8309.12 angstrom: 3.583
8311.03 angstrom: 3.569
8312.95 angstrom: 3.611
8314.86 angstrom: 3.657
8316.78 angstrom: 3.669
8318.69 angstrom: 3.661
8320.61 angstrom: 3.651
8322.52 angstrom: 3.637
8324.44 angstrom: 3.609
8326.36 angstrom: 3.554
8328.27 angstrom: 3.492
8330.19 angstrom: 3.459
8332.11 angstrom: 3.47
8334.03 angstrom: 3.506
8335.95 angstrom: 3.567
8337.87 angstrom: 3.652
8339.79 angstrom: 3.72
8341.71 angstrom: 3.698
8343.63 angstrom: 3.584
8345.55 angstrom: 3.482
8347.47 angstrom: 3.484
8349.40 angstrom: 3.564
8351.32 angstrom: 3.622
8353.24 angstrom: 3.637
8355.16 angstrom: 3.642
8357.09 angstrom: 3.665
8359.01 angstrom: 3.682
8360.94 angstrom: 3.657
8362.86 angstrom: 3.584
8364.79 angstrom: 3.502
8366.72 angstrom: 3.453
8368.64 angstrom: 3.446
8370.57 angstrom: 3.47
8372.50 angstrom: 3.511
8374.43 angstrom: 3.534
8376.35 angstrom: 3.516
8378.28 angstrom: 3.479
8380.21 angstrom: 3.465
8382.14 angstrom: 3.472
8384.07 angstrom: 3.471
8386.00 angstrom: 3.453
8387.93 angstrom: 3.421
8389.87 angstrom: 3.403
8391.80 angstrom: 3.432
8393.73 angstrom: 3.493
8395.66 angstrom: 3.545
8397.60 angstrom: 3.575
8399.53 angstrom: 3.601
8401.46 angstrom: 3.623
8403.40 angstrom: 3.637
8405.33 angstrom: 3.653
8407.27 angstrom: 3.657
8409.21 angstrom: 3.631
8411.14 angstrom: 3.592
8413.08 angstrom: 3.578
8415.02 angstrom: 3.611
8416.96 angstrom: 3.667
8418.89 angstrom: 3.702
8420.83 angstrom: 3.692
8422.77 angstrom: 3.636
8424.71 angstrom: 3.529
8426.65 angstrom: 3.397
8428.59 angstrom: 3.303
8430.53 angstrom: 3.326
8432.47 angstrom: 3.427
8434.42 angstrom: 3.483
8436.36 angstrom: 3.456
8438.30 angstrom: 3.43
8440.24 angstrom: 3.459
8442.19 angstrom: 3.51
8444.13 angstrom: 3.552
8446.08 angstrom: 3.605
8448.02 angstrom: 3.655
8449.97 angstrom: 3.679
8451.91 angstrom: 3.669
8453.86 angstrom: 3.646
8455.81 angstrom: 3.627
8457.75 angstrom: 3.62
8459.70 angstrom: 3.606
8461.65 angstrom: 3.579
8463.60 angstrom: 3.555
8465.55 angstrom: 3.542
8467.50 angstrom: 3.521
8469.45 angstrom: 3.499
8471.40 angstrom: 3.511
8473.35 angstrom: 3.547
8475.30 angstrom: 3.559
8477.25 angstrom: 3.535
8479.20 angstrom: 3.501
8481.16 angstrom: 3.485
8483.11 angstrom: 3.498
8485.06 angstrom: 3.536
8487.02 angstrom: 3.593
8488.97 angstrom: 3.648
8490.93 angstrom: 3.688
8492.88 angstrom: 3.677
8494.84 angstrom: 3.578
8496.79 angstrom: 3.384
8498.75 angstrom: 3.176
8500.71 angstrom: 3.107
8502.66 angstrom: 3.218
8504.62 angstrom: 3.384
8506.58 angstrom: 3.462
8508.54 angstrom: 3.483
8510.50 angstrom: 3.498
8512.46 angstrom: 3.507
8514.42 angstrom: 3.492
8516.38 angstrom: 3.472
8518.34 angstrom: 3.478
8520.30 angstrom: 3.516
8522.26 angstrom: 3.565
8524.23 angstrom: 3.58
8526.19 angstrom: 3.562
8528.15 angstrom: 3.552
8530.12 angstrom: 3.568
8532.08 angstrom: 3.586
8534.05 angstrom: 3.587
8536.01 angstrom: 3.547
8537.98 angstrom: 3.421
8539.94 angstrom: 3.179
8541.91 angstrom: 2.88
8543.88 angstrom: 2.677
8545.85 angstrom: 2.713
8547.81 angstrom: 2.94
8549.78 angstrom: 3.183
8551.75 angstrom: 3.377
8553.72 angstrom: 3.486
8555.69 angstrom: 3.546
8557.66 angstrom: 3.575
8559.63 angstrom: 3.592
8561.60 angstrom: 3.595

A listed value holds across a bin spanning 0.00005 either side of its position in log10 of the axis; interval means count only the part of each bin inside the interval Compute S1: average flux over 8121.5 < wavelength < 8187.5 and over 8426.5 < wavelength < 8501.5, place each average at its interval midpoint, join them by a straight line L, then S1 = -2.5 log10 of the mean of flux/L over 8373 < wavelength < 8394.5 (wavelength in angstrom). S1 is 0.03 mag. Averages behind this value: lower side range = 3.68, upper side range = 3.52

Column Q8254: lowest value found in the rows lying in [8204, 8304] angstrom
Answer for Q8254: 3.501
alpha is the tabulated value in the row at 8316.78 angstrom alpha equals 3.669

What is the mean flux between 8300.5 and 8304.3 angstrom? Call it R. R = 3.72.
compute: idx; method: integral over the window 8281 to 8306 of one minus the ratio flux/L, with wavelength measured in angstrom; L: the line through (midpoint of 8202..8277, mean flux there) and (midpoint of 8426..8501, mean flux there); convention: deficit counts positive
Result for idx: -0.9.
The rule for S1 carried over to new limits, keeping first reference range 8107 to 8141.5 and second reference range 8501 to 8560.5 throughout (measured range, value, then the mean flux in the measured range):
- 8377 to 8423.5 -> -0.02 mag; 3.56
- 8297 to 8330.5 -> -0.02 mag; 3.64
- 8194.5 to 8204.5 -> 0.07 mag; 3.42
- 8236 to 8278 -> -0.02 mag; 3.68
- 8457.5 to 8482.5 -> -0.03 mag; 3.54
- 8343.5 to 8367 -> -0.02 mag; 3.58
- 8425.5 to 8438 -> 0.02 mag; 3.4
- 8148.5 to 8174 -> 0.00 mag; 3.69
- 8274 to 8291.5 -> -0.06 mag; 3.78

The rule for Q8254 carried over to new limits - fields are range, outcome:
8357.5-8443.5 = 3.303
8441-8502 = 3.107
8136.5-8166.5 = 3.634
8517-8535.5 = 3.478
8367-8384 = 3.446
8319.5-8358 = 3.459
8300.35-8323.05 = 3.569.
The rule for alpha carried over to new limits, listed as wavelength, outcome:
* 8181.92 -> 3.536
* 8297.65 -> 3.716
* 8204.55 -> 3.615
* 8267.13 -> 3.716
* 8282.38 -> 3.826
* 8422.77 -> 3.636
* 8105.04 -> 3.612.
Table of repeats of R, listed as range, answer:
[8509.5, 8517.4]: 3.49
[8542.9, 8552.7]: 2.98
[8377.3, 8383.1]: 3.47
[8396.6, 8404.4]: 3.61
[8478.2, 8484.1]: 3.5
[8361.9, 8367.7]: 3.51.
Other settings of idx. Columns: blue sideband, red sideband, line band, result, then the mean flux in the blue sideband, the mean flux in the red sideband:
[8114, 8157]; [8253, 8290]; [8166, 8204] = 2.1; 3.73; 3.74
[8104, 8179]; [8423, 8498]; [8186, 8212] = 1.2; 3.7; 3.54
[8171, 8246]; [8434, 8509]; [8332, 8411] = -0.5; 3.55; 3.52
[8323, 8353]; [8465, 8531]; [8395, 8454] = -0.6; 3.57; 3.5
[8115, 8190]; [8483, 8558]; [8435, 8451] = -0.4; 3.67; 3.41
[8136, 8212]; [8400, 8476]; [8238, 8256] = -0.2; 3.62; 3.56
